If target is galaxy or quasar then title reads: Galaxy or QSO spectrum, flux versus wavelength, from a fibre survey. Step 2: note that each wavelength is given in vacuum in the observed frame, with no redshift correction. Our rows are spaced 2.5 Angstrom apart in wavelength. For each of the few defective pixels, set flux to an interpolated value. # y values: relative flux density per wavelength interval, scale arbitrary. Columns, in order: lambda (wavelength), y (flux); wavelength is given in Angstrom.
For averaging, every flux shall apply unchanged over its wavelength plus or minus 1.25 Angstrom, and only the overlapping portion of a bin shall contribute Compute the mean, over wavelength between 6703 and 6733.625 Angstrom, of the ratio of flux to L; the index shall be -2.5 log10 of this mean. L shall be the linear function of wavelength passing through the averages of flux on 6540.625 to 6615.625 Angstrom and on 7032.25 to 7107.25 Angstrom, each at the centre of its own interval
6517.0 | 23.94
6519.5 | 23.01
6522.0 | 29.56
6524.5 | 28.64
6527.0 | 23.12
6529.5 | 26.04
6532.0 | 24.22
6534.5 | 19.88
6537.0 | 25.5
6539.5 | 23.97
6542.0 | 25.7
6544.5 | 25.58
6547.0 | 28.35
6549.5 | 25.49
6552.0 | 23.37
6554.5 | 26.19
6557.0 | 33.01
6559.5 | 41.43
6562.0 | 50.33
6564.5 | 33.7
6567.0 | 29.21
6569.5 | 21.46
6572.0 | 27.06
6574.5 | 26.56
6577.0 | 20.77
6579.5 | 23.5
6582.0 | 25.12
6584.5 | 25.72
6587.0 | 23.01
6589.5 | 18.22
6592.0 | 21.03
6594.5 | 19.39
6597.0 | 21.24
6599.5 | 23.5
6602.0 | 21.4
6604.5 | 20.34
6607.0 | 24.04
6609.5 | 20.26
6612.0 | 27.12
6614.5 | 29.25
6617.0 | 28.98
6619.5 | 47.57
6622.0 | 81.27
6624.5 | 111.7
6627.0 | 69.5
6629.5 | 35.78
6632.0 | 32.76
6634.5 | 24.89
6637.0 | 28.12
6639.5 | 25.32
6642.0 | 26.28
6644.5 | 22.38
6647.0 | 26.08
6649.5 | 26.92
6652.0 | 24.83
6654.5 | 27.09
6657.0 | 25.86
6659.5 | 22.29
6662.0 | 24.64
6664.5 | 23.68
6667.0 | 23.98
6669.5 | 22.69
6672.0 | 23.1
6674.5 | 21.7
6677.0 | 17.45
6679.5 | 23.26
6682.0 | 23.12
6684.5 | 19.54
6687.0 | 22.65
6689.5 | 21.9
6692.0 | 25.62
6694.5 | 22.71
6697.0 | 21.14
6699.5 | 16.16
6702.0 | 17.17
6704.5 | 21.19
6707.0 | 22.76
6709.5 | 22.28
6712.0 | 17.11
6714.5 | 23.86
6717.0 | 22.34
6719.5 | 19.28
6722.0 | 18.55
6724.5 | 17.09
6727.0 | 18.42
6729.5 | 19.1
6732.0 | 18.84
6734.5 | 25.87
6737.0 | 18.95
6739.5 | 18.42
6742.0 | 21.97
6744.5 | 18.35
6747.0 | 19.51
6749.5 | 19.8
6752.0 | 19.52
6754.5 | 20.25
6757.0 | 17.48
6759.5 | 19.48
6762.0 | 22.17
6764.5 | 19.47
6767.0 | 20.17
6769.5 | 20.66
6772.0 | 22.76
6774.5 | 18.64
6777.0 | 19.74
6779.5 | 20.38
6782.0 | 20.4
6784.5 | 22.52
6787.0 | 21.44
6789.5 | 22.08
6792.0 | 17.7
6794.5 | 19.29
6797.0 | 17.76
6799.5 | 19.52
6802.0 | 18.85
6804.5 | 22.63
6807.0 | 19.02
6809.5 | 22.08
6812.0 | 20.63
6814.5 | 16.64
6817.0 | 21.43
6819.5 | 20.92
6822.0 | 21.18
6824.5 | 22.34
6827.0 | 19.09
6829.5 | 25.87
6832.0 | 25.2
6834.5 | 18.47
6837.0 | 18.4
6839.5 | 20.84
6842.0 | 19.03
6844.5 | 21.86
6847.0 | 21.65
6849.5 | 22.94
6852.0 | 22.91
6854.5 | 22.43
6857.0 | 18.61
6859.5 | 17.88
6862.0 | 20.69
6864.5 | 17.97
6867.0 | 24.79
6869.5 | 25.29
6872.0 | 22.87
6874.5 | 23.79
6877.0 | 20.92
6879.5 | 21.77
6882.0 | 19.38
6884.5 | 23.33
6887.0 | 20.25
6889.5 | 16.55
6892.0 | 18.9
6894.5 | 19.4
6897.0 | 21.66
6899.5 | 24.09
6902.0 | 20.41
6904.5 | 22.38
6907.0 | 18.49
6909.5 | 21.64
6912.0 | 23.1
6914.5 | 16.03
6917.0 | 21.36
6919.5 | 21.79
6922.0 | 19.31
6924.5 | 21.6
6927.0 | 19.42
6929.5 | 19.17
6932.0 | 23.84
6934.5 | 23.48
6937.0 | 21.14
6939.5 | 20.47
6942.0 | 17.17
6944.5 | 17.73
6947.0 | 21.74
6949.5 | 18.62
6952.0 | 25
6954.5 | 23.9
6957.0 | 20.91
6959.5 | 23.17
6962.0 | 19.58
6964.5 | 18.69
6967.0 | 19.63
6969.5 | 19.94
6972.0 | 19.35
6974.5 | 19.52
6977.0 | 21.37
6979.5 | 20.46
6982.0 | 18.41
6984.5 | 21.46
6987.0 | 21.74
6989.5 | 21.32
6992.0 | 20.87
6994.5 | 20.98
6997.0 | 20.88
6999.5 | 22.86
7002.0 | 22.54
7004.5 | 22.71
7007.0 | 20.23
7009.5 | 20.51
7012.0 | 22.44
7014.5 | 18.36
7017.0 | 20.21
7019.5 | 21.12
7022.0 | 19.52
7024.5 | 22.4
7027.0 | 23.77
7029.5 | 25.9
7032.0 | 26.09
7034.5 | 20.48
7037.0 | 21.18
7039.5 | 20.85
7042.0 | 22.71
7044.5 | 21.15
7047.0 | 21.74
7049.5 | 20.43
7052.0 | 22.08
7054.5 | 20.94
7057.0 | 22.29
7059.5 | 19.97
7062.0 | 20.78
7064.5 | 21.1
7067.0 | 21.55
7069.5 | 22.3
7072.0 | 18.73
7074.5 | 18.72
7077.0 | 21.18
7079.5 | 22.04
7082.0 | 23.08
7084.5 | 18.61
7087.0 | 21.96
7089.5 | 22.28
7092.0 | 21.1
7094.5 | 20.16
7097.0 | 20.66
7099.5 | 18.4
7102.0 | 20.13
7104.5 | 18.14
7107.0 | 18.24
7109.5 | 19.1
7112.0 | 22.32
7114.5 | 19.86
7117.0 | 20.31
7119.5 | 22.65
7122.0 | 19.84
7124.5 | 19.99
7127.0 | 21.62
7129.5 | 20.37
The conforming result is 0.217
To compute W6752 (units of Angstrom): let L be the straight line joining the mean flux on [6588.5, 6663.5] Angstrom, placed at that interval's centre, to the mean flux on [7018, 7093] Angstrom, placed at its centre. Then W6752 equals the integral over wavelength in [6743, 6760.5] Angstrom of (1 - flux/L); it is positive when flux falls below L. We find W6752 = 5.85 Angstrom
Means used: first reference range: 32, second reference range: 21.5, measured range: 19.2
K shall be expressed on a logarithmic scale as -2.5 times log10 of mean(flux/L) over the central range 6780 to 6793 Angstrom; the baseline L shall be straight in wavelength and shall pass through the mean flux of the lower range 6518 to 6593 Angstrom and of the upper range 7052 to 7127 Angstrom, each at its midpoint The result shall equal 0.15 mag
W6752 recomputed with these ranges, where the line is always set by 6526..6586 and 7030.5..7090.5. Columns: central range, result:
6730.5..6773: 8.2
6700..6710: 2.0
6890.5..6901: 1.1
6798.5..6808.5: 1.8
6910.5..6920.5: 1.1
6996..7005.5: -0.1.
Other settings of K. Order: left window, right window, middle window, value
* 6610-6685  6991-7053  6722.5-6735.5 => 0.46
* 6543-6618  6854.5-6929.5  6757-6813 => 0.12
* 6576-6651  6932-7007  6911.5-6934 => 0.09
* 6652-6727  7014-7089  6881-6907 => 0.05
